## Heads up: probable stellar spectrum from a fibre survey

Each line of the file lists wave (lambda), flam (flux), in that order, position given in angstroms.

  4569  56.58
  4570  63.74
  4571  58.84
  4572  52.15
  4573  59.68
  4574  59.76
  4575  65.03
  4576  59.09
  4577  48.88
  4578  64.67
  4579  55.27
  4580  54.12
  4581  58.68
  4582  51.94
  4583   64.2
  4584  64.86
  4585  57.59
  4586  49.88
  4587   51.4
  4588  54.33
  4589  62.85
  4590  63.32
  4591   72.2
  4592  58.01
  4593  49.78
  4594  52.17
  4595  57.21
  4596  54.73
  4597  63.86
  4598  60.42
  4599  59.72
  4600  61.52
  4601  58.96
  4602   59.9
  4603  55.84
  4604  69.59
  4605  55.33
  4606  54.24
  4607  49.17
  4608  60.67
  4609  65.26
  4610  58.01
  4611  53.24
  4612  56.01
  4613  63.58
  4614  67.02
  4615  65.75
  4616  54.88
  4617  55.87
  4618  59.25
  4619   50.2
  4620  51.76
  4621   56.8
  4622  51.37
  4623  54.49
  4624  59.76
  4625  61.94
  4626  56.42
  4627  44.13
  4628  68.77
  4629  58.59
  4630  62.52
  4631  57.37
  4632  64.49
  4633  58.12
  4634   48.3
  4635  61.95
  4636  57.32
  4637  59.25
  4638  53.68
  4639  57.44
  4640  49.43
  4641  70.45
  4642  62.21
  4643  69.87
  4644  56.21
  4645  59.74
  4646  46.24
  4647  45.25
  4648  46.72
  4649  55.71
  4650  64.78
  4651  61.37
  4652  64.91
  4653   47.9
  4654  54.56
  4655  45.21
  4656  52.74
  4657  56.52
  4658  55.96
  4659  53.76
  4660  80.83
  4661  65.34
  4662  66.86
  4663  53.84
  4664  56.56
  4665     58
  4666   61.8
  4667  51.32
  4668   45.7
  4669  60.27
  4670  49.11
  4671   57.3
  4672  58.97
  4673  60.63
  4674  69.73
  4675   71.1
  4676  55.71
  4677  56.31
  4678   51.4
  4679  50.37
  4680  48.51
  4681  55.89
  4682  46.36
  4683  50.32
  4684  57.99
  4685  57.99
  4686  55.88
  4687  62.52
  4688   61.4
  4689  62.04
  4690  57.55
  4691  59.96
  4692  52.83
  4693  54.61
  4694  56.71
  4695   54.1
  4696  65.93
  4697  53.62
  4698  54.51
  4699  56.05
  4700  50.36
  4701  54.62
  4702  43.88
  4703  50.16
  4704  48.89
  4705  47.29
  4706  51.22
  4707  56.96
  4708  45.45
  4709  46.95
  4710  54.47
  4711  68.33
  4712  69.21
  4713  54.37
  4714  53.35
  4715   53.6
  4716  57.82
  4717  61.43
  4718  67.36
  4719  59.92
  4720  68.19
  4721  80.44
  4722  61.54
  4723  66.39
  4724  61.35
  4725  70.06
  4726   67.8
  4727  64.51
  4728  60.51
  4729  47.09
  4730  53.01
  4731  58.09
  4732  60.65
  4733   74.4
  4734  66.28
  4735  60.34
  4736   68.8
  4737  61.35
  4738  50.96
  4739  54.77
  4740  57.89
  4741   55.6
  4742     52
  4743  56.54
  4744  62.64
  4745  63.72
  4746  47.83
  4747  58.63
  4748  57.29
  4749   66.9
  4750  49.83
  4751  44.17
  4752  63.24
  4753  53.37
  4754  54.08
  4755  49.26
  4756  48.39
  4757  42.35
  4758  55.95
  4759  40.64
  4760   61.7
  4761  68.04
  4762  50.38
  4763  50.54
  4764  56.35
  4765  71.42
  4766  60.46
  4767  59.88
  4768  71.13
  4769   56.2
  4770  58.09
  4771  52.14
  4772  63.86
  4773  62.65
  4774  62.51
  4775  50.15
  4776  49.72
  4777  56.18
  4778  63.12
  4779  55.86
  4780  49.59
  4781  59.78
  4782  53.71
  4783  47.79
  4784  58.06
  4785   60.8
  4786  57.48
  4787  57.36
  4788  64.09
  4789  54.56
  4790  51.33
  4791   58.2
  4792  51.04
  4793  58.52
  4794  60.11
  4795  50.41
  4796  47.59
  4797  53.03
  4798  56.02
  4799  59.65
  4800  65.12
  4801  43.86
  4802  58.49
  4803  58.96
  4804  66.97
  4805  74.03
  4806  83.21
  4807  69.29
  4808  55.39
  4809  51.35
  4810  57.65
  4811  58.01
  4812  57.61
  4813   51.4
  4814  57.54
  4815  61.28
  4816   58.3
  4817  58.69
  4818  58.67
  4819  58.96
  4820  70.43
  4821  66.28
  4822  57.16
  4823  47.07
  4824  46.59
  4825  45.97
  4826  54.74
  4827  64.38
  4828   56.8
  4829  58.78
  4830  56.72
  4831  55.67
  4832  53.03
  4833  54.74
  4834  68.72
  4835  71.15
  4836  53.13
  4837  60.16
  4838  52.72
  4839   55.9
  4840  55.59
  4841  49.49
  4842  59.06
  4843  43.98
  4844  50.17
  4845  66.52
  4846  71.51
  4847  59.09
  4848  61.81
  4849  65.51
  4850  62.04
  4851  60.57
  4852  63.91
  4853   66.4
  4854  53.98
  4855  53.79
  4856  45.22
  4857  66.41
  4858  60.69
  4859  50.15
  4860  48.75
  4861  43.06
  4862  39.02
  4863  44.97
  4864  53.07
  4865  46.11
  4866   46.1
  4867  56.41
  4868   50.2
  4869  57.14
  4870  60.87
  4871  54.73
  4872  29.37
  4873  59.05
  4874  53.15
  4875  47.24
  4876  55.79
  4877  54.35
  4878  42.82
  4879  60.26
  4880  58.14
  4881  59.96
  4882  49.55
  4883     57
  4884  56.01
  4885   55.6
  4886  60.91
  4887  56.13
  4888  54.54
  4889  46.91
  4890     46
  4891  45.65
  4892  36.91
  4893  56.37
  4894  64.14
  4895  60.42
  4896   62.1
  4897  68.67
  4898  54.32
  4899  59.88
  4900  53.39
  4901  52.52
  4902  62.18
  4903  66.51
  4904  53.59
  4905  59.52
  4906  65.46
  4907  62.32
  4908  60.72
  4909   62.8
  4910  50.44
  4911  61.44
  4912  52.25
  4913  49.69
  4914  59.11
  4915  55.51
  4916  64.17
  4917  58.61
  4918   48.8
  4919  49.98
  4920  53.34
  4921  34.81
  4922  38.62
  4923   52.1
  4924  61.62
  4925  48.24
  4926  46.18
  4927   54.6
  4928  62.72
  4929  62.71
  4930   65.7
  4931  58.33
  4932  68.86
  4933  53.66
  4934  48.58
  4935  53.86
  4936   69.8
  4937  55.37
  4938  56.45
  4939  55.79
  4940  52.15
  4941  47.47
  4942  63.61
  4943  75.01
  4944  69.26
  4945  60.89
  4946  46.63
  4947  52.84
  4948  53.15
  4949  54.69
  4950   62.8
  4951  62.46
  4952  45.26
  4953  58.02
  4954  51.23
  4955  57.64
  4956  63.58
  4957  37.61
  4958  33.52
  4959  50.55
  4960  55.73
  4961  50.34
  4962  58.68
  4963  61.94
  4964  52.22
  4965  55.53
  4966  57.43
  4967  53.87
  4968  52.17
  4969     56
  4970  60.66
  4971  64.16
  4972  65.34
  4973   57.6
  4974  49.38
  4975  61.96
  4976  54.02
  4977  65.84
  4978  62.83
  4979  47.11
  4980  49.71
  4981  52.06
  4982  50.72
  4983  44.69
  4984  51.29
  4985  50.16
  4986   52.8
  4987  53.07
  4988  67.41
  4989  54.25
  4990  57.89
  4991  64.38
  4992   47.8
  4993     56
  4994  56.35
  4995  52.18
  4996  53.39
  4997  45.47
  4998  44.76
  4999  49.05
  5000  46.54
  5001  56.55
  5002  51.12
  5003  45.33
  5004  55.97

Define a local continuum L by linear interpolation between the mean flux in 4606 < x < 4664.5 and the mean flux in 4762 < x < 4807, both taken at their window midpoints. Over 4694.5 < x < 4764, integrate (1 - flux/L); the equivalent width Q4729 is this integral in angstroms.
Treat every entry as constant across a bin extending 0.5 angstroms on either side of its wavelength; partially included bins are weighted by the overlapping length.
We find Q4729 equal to 1.0 angstroms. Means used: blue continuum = 57.7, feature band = 57.2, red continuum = 58.2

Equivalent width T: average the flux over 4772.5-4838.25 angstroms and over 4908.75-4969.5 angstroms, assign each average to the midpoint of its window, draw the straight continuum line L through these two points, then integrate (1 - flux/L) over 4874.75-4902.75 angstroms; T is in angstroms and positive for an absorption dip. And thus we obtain 0.51 angstroms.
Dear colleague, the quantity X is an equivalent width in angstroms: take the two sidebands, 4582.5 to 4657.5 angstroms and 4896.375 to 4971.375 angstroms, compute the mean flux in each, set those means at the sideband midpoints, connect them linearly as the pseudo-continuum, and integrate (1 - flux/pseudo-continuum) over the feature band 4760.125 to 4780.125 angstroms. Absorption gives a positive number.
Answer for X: -0.6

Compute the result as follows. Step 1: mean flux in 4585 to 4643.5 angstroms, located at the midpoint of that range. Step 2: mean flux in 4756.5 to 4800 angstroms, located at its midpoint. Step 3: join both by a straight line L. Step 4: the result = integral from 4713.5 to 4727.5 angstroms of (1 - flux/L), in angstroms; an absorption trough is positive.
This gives -1.6 angstroms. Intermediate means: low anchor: 58.3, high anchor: 56.6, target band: 63.8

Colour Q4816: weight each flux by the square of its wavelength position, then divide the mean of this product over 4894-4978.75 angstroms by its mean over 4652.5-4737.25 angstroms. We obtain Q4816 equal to 1.1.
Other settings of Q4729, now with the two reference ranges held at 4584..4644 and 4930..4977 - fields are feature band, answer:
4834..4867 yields 0.7 angstroms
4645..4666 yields 0.4 angstroms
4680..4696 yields 0.4 angstroms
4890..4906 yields -0.1 angstroms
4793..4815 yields -0.6 angstroms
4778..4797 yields 0.6 angstroms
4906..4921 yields 0.2 angstroms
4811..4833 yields 0.1 angstroms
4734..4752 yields 0.0 angstroms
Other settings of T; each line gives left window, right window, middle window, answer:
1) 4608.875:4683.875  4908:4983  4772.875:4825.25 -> -1.1 angstroms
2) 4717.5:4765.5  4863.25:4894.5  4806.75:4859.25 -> -3.2 angstroms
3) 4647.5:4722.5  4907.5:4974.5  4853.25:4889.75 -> 2.3 angstroms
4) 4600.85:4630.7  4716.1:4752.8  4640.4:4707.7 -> 3.2 angstroms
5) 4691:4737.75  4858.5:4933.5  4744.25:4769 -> 0.6 angstroms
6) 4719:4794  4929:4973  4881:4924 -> 1.2 angstroms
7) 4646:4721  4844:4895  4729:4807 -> -2.8 angstroms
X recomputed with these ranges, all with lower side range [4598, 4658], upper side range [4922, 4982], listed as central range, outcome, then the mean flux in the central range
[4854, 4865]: 1.16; 50.5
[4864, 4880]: 1.29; 51.8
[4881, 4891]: 0.49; 53.5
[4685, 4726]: -0.58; 57.9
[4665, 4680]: 0.10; 56.9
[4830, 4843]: -0.08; 56.9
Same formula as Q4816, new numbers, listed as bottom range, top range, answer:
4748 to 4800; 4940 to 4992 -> 1.07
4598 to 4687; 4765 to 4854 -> 1.09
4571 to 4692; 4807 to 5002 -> 1.08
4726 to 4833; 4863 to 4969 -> 1.01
